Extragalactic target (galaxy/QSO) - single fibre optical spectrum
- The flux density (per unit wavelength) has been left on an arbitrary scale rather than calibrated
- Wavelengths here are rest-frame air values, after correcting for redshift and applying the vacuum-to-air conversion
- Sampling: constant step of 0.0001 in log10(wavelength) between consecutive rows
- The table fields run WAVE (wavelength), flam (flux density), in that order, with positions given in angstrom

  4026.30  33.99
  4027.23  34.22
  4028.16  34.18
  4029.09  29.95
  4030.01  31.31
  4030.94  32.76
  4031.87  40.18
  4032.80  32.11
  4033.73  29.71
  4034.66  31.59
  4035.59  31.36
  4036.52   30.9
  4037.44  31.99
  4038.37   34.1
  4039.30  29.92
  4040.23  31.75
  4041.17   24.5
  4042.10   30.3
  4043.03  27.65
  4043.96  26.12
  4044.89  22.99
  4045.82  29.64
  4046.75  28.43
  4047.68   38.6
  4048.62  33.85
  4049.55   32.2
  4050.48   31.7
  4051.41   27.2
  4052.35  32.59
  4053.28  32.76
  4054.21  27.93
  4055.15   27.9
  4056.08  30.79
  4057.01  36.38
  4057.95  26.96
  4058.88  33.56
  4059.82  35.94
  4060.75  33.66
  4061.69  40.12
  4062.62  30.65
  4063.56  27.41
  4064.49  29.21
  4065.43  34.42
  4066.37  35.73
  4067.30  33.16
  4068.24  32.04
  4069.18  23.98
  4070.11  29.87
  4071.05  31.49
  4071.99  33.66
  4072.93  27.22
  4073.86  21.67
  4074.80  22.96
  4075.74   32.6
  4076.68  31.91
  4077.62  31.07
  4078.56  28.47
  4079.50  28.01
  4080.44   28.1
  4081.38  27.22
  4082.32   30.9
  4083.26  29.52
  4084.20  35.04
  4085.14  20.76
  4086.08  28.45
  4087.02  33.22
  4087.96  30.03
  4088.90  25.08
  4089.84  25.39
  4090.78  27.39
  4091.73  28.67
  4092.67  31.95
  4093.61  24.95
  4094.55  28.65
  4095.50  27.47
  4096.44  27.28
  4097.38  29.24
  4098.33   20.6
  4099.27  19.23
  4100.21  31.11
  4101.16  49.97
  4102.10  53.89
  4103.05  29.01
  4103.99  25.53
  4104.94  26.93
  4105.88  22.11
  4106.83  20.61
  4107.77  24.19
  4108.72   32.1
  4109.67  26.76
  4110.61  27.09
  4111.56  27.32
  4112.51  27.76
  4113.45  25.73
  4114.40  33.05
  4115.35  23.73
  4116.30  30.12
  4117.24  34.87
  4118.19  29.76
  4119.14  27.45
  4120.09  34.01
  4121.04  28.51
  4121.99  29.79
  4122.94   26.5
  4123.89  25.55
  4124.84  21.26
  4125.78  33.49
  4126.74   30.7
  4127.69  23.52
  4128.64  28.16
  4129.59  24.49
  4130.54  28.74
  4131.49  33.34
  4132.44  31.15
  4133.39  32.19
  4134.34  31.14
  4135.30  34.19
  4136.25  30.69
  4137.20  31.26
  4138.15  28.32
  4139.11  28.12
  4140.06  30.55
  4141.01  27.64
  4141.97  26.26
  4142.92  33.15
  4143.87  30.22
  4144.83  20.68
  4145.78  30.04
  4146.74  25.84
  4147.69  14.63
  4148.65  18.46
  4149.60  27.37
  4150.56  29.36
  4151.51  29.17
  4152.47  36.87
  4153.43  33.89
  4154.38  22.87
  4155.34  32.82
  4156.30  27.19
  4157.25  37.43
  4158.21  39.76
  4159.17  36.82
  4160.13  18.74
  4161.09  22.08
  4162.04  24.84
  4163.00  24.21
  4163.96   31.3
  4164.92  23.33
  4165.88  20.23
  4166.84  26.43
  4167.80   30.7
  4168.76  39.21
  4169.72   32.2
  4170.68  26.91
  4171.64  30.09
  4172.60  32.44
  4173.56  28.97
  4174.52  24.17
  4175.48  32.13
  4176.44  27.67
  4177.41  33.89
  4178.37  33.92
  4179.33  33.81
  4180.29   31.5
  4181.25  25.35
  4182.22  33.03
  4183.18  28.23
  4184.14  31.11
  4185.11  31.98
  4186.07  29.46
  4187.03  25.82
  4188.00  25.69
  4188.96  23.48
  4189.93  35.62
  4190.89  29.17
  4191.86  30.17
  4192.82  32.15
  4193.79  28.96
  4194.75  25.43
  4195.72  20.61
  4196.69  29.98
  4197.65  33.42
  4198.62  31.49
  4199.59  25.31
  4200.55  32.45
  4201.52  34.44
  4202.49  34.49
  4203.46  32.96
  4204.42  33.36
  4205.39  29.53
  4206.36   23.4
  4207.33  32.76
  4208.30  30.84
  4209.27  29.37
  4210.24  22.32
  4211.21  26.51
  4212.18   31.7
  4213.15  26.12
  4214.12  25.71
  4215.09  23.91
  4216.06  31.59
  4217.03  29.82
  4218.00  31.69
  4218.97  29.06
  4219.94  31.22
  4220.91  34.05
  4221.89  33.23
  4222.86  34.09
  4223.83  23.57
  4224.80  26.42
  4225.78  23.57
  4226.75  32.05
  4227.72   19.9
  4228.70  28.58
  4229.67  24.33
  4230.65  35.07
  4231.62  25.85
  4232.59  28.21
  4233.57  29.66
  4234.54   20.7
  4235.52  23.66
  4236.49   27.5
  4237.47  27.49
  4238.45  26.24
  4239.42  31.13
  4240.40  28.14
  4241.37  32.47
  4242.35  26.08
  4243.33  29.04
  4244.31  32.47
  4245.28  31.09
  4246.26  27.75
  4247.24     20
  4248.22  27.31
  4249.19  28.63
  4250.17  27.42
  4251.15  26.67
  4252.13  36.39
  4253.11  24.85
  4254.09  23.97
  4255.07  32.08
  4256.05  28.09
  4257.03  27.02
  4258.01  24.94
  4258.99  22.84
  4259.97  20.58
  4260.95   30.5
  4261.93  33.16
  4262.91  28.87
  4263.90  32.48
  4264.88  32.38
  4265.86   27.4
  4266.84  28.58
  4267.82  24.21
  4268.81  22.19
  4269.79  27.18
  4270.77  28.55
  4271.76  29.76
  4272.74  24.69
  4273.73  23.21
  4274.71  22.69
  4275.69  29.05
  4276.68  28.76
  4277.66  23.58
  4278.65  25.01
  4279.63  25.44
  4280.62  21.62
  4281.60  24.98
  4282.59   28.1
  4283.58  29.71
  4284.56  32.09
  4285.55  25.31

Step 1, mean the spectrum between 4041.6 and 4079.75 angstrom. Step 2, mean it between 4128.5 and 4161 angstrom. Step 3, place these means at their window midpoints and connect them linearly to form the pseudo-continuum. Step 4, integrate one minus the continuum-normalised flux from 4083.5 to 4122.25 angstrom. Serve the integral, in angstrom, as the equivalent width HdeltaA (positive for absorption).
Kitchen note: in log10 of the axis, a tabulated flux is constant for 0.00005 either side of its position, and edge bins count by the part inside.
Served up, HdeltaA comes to 1.2 angstrom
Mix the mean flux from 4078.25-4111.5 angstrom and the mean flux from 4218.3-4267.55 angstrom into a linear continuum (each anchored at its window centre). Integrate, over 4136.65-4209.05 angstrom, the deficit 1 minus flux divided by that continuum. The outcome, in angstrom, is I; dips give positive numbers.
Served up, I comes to -2.0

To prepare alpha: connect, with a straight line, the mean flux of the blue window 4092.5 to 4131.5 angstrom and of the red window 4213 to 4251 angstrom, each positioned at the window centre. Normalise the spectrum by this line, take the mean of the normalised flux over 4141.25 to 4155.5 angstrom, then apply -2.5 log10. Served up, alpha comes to 0.04 mag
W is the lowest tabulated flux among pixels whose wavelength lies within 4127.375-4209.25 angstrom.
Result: 14.63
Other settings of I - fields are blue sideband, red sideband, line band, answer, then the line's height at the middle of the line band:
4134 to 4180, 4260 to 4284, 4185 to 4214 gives -0.97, 28.3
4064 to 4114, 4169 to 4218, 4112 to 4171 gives 1.20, 29.3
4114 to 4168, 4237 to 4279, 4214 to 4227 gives -0.68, 27.9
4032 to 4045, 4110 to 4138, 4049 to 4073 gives -1.38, 29.8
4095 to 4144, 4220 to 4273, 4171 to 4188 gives -0.90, 28.5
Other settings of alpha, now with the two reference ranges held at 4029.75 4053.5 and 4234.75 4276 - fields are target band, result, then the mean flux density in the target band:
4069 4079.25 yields 0.06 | 28.7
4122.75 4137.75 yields 0.01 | 29.2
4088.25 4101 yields 0.11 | 27.3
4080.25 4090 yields 0.06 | 28.6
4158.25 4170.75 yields 0.04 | 27.9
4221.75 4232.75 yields 0.01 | 27.7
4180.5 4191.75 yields -0.02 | 29.1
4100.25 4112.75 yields -0.01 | 30.3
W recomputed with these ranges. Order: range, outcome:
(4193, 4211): 20.61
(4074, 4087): 20.76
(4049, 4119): 19.23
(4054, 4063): 26.96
